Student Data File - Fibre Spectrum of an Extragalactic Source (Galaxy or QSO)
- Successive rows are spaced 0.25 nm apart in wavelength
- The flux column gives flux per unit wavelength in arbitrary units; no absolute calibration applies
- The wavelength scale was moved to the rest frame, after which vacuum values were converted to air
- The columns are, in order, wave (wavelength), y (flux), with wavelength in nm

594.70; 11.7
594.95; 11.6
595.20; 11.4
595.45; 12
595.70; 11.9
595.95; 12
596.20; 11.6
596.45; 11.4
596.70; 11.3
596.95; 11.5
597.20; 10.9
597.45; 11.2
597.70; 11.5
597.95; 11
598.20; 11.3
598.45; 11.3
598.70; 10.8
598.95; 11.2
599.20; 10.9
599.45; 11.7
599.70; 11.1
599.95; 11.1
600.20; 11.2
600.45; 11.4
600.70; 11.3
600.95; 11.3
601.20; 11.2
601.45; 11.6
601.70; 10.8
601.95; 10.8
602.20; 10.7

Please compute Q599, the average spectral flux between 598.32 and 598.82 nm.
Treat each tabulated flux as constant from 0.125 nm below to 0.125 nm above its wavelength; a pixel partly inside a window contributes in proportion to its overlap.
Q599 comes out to 11.1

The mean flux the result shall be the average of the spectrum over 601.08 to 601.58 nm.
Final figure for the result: 11.4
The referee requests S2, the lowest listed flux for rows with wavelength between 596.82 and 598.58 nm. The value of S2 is 10.9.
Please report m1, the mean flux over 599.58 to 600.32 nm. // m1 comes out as 11.1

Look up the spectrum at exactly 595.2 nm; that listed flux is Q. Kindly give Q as 11.4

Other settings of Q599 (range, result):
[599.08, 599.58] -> 11.3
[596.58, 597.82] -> 11.3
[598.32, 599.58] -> 11.2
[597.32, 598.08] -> 11.2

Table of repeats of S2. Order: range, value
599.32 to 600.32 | 11.1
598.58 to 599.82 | 10.8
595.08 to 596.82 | 11.3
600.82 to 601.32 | 11.2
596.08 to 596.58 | 11.4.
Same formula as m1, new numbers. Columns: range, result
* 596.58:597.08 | 11.4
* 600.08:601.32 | 11.3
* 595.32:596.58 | 11.8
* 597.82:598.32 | 11.2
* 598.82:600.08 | 11.2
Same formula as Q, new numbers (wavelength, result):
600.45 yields 11.4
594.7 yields 11.7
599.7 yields 11.1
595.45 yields 12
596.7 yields 11.3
